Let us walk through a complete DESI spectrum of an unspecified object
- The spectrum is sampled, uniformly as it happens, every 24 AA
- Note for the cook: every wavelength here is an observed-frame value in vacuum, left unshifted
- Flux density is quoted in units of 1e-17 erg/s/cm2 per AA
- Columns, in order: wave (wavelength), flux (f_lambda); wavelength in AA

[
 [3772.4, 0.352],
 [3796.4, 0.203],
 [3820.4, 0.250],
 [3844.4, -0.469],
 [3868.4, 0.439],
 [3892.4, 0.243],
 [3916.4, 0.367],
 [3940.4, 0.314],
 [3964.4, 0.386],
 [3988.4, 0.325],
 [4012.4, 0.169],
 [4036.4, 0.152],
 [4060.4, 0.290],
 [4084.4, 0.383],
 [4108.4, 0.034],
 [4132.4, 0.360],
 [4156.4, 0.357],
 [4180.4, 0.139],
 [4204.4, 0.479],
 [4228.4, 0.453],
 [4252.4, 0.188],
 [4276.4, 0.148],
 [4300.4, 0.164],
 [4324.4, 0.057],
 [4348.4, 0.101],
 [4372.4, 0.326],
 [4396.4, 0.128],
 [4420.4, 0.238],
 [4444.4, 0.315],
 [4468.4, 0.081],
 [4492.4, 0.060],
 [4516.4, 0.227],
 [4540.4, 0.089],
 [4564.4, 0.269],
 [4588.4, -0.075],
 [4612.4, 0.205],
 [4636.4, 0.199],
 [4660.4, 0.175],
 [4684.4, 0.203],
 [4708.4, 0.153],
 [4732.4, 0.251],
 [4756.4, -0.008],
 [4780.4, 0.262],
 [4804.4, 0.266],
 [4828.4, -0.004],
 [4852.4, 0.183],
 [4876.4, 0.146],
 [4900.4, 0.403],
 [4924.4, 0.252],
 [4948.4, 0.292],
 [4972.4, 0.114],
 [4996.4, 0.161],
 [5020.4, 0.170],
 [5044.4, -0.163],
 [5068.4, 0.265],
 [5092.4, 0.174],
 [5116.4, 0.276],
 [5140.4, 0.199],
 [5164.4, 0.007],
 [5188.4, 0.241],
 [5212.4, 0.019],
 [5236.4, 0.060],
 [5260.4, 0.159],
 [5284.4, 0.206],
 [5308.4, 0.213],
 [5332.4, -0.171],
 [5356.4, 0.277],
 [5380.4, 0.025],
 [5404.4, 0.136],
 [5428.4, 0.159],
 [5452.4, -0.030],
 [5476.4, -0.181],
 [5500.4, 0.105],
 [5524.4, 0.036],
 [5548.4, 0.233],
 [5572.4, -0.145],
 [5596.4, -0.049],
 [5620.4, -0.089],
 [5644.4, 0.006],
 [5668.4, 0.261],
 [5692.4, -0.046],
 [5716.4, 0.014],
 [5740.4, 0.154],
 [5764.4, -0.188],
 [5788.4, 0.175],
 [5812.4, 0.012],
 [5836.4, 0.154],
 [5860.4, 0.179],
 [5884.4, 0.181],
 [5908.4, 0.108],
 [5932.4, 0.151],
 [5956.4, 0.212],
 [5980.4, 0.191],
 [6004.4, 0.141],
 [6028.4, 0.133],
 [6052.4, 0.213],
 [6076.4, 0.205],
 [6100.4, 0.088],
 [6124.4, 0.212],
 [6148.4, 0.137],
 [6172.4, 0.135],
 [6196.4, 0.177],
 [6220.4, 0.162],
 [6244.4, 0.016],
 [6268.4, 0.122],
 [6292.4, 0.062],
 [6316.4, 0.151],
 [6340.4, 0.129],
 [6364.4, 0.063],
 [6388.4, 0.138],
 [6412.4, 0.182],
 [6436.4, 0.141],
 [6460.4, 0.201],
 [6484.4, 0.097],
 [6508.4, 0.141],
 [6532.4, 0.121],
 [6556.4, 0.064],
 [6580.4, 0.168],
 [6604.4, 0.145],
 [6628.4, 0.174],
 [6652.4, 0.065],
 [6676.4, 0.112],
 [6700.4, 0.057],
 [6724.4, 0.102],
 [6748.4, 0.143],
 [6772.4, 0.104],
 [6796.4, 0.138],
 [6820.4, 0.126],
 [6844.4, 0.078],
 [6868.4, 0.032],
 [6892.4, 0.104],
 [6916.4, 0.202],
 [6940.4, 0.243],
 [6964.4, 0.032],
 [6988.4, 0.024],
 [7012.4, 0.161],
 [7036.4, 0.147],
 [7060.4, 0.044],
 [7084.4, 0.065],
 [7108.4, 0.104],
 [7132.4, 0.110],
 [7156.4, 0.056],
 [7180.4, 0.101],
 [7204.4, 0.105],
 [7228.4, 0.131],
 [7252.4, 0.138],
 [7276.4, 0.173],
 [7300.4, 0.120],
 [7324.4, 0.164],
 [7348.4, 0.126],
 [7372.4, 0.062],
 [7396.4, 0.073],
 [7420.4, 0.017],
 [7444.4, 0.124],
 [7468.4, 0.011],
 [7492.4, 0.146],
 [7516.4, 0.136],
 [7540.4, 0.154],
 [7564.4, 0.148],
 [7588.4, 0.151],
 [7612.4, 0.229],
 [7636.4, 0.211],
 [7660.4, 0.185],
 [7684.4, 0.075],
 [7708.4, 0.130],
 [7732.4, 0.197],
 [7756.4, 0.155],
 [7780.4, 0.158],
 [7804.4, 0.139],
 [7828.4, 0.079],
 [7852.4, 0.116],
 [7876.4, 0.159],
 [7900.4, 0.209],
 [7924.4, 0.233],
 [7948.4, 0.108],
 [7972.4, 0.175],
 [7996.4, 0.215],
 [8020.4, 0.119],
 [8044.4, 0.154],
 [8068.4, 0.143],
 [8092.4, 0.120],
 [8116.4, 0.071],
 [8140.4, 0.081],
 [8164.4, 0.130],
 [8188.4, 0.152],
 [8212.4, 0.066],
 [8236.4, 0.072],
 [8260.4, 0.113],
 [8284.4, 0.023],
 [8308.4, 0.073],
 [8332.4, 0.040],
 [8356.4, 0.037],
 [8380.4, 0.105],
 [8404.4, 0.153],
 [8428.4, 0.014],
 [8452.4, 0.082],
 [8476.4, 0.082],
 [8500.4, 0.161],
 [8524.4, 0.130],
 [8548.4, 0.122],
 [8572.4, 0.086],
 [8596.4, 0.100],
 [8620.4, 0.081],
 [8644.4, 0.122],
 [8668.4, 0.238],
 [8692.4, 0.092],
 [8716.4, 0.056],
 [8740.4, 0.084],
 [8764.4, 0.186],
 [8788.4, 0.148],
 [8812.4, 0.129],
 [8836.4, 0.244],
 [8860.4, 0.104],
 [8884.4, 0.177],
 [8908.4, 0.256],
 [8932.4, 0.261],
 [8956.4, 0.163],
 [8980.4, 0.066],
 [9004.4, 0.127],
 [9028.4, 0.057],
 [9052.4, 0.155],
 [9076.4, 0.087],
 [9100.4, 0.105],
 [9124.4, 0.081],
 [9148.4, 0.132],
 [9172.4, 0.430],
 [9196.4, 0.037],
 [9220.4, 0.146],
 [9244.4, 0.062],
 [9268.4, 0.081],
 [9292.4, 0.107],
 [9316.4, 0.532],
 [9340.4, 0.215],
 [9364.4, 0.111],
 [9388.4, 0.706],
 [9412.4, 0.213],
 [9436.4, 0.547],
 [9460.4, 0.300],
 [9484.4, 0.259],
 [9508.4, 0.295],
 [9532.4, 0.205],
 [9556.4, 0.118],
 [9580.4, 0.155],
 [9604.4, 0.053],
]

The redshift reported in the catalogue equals 1.46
